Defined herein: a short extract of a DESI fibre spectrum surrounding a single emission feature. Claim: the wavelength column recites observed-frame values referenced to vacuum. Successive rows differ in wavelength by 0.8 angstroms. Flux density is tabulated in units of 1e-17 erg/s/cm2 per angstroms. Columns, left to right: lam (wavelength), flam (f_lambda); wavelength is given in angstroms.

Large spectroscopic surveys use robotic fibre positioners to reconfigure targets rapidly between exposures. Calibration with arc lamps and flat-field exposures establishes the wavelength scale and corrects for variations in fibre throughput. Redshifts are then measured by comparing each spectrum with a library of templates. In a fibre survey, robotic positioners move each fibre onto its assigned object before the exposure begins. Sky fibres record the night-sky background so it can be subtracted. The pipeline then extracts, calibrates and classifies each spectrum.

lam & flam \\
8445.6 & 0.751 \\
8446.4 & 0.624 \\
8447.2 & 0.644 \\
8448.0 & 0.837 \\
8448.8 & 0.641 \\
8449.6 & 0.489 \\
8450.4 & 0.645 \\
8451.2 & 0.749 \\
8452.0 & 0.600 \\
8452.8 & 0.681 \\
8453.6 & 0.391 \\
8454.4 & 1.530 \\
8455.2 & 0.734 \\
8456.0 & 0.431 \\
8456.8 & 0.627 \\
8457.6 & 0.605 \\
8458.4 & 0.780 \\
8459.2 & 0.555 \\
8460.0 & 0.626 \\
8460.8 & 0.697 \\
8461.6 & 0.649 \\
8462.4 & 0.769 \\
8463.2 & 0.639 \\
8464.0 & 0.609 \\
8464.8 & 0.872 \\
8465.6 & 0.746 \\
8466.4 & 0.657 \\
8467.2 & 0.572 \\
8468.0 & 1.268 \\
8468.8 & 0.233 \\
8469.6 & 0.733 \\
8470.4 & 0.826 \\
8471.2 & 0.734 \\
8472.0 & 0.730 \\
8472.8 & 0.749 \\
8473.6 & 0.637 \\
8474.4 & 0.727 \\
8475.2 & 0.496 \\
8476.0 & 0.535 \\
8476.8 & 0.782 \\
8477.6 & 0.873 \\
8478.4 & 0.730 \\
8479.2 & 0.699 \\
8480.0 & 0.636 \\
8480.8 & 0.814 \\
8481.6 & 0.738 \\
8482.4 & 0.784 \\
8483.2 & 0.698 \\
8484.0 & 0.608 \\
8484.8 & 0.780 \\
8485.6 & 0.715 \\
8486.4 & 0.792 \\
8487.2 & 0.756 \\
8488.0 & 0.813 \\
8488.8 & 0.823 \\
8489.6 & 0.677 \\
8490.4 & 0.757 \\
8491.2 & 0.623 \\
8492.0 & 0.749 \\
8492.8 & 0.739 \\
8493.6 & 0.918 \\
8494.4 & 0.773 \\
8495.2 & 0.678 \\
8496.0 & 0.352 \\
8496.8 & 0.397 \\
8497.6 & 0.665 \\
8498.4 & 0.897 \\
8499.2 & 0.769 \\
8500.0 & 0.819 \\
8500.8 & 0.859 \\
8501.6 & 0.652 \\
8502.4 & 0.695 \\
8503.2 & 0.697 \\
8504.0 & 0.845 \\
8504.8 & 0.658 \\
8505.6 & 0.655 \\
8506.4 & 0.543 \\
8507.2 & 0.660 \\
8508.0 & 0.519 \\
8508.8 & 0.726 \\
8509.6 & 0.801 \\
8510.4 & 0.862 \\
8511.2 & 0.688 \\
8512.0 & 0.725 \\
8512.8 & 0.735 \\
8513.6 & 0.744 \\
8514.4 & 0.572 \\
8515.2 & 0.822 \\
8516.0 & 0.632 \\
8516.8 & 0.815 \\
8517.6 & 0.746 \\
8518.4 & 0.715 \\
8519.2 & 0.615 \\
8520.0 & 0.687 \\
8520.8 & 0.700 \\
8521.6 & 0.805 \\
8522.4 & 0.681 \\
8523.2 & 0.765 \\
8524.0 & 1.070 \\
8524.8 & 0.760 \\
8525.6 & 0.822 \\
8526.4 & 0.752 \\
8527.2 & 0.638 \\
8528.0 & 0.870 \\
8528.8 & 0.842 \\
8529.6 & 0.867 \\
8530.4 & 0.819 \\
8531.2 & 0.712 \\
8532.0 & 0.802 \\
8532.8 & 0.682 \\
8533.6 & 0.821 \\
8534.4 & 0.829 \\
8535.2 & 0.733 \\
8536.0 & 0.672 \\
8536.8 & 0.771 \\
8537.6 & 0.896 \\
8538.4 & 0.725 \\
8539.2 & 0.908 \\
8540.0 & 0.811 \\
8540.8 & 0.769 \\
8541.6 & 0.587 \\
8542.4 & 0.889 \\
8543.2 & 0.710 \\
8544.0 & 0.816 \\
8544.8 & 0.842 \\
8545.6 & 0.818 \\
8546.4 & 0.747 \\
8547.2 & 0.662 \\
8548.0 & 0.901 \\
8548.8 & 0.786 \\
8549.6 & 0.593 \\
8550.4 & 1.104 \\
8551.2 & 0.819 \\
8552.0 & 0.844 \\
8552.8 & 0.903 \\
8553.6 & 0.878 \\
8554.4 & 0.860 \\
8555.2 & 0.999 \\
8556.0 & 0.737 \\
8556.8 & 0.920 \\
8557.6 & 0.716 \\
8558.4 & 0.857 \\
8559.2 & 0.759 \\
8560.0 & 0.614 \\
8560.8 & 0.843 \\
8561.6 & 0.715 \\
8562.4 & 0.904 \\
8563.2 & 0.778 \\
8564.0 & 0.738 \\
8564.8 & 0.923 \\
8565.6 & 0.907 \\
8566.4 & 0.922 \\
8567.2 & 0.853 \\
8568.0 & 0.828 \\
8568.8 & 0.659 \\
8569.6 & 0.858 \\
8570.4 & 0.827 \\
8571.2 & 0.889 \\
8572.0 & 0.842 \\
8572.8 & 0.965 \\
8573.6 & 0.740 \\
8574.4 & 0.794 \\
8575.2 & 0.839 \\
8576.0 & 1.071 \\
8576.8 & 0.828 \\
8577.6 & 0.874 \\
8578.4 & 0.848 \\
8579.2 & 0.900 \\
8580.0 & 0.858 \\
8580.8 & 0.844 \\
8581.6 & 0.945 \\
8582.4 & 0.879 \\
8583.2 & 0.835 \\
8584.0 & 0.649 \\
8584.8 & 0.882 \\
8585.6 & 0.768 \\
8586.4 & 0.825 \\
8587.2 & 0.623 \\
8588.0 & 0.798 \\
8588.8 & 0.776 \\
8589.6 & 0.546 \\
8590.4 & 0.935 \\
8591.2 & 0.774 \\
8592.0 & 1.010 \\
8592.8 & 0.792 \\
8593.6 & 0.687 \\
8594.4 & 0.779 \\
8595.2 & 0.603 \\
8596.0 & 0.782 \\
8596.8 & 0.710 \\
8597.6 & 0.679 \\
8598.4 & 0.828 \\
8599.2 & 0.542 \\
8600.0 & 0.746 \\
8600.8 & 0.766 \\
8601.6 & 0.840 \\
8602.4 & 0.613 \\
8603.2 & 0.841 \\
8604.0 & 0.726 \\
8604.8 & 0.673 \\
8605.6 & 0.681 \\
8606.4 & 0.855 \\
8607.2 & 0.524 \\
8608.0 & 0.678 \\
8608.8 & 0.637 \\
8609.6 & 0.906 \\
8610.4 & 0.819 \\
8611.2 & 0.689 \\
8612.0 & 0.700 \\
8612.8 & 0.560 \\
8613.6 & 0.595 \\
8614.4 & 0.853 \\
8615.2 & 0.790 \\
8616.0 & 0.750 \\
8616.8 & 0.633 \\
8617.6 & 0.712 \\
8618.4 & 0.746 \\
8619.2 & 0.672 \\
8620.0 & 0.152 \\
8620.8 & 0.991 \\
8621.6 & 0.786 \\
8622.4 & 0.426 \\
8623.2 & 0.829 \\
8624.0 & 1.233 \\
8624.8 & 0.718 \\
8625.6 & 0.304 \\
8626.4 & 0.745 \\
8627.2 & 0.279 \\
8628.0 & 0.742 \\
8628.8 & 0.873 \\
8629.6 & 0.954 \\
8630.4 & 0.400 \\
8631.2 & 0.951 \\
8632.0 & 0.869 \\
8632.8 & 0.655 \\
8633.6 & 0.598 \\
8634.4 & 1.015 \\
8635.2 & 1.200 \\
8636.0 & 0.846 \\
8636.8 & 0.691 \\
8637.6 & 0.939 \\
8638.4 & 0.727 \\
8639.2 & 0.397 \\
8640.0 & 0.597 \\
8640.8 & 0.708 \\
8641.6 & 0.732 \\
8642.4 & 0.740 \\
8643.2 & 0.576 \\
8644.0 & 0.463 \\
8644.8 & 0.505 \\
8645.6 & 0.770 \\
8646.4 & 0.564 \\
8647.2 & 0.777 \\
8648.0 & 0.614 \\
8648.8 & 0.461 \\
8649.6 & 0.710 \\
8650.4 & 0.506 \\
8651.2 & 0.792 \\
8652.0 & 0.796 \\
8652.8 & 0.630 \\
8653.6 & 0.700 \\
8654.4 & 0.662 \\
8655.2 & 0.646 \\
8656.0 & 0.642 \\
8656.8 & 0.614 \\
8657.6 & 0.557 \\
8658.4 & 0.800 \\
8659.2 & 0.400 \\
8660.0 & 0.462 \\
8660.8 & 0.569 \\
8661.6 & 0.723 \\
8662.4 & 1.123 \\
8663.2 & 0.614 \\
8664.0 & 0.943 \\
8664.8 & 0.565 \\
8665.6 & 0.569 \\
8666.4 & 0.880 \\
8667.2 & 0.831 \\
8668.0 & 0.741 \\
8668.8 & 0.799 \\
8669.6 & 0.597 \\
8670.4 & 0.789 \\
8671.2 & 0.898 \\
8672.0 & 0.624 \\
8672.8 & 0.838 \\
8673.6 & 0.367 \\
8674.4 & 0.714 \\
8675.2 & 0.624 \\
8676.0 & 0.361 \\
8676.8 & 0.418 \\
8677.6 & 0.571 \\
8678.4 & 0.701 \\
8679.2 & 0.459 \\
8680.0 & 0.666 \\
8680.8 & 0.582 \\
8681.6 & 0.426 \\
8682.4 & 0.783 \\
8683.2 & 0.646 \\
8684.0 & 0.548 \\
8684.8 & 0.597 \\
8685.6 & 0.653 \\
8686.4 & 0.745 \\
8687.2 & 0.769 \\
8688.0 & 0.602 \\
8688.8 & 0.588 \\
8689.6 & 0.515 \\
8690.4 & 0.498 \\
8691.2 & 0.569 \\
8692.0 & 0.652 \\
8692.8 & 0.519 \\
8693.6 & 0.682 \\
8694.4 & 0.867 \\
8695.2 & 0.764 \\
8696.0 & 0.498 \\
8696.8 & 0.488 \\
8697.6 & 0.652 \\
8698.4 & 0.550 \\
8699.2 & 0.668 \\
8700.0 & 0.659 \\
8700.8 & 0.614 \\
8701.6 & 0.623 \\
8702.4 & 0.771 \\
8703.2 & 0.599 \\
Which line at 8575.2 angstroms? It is C III]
